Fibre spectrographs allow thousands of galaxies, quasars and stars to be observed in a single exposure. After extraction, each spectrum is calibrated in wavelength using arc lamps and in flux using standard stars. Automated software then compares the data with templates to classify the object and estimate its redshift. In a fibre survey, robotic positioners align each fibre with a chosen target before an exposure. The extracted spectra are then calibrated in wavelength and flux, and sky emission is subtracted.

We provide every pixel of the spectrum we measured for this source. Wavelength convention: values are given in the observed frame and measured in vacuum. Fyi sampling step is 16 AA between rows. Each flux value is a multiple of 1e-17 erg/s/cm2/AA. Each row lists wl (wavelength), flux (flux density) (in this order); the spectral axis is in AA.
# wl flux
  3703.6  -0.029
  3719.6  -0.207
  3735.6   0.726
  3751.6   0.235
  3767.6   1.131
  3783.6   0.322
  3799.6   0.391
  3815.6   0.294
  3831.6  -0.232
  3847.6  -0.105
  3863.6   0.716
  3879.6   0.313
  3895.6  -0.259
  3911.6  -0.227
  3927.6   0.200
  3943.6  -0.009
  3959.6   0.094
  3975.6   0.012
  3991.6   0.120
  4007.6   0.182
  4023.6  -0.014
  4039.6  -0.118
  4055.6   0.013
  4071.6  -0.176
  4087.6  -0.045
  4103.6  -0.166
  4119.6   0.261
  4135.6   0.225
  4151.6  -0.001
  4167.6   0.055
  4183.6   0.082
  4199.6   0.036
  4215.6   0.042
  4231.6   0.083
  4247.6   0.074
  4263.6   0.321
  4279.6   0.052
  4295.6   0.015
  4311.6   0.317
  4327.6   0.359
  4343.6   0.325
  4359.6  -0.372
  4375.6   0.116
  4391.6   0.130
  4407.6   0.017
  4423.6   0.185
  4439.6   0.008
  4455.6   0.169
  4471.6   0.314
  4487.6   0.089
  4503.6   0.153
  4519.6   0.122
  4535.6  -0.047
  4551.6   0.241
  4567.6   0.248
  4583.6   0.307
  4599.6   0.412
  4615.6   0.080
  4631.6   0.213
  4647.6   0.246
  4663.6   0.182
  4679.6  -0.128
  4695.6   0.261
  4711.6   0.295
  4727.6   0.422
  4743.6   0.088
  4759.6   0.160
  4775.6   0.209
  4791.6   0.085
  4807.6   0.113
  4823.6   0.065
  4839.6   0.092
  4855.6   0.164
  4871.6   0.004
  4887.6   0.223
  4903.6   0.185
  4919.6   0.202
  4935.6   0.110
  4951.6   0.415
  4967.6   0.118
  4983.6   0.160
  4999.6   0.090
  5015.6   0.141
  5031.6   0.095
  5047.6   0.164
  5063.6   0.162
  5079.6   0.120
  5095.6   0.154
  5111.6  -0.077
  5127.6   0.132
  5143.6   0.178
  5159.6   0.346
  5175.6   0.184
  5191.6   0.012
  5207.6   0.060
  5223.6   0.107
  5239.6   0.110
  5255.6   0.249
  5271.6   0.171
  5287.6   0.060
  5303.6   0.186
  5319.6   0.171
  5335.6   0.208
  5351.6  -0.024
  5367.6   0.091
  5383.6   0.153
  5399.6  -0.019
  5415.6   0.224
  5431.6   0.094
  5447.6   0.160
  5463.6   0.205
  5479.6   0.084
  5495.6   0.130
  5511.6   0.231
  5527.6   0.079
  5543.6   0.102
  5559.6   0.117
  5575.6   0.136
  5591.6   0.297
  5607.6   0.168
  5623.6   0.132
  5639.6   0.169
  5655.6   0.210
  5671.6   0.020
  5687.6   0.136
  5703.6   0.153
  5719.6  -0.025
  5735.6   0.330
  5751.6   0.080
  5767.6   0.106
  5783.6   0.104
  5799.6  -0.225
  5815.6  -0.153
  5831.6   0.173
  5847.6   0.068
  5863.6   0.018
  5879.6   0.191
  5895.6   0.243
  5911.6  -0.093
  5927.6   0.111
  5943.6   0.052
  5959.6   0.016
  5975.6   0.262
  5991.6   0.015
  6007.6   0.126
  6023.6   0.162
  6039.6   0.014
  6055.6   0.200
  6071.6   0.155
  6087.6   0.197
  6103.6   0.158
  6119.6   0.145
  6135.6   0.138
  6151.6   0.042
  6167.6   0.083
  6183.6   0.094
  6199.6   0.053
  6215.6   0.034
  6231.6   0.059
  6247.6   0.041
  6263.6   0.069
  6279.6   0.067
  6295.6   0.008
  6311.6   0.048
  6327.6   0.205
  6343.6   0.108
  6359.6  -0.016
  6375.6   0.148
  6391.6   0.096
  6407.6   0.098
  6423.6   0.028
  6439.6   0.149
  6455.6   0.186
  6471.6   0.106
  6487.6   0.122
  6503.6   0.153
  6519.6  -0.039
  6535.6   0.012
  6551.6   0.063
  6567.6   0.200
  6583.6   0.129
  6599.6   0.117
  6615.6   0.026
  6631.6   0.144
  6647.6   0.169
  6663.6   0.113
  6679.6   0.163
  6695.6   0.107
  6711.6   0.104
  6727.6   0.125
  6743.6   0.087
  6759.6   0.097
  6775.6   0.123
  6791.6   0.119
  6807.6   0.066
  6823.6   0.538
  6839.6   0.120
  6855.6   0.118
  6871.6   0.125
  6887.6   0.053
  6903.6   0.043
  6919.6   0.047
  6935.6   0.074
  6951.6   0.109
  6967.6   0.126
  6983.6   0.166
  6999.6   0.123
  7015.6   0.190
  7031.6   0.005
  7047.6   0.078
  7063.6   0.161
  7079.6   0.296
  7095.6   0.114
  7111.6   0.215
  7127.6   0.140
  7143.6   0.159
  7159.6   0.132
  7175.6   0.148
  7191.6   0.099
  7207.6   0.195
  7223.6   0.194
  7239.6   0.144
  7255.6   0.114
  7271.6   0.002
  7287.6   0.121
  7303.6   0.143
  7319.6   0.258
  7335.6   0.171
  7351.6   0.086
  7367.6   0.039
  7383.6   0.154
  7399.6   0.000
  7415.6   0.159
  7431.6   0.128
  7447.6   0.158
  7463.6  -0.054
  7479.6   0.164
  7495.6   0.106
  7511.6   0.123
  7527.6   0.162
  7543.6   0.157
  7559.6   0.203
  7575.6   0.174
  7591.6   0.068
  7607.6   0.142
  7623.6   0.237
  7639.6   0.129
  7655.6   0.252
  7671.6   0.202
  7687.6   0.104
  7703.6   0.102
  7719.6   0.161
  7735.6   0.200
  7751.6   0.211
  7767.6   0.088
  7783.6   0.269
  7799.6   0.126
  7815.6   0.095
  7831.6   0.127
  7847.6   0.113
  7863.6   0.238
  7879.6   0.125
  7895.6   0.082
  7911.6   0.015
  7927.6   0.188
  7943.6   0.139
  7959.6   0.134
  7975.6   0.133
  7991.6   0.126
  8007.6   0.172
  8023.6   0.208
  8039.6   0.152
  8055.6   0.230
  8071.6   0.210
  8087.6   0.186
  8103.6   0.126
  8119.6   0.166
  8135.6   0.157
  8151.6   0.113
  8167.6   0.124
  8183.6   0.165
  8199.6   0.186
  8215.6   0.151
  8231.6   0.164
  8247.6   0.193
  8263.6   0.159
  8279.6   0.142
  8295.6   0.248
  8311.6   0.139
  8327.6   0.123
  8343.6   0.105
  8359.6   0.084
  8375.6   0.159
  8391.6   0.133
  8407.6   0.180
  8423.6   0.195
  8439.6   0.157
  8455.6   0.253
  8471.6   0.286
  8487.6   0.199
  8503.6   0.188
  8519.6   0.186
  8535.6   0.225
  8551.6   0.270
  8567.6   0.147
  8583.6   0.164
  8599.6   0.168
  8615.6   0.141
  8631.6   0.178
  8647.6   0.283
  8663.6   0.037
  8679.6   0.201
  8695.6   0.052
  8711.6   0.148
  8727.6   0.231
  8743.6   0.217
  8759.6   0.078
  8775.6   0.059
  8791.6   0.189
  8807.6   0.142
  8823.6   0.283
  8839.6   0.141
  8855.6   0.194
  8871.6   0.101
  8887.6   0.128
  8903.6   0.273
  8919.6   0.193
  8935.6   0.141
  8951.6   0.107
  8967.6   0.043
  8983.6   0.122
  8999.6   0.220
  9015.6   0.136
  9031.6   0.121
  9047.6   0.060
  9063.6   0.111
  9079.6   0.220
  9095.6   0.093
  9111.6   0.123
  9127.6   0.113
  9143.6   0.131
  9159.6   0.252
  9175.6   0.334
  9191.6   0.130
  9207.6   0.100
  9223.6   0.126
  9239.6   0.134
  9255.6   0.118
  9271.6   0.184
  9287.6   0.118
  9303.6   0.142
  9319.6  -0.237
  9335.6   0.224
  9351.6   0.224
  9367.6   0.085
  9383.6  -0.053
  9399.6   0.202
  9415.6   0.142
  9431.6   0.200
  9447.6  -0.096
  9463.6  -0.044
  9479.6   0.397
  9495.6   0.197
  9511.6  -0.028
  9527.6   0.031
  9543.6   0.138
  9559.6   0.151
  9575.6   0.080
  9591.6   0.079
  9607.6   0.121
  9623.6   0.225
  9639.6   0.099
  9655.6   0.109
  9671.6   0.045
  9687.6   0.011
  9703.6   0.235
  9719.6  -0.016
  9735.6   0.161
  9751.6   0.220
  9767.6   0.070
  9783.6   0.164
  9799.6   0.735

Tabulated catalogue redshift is 0.831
